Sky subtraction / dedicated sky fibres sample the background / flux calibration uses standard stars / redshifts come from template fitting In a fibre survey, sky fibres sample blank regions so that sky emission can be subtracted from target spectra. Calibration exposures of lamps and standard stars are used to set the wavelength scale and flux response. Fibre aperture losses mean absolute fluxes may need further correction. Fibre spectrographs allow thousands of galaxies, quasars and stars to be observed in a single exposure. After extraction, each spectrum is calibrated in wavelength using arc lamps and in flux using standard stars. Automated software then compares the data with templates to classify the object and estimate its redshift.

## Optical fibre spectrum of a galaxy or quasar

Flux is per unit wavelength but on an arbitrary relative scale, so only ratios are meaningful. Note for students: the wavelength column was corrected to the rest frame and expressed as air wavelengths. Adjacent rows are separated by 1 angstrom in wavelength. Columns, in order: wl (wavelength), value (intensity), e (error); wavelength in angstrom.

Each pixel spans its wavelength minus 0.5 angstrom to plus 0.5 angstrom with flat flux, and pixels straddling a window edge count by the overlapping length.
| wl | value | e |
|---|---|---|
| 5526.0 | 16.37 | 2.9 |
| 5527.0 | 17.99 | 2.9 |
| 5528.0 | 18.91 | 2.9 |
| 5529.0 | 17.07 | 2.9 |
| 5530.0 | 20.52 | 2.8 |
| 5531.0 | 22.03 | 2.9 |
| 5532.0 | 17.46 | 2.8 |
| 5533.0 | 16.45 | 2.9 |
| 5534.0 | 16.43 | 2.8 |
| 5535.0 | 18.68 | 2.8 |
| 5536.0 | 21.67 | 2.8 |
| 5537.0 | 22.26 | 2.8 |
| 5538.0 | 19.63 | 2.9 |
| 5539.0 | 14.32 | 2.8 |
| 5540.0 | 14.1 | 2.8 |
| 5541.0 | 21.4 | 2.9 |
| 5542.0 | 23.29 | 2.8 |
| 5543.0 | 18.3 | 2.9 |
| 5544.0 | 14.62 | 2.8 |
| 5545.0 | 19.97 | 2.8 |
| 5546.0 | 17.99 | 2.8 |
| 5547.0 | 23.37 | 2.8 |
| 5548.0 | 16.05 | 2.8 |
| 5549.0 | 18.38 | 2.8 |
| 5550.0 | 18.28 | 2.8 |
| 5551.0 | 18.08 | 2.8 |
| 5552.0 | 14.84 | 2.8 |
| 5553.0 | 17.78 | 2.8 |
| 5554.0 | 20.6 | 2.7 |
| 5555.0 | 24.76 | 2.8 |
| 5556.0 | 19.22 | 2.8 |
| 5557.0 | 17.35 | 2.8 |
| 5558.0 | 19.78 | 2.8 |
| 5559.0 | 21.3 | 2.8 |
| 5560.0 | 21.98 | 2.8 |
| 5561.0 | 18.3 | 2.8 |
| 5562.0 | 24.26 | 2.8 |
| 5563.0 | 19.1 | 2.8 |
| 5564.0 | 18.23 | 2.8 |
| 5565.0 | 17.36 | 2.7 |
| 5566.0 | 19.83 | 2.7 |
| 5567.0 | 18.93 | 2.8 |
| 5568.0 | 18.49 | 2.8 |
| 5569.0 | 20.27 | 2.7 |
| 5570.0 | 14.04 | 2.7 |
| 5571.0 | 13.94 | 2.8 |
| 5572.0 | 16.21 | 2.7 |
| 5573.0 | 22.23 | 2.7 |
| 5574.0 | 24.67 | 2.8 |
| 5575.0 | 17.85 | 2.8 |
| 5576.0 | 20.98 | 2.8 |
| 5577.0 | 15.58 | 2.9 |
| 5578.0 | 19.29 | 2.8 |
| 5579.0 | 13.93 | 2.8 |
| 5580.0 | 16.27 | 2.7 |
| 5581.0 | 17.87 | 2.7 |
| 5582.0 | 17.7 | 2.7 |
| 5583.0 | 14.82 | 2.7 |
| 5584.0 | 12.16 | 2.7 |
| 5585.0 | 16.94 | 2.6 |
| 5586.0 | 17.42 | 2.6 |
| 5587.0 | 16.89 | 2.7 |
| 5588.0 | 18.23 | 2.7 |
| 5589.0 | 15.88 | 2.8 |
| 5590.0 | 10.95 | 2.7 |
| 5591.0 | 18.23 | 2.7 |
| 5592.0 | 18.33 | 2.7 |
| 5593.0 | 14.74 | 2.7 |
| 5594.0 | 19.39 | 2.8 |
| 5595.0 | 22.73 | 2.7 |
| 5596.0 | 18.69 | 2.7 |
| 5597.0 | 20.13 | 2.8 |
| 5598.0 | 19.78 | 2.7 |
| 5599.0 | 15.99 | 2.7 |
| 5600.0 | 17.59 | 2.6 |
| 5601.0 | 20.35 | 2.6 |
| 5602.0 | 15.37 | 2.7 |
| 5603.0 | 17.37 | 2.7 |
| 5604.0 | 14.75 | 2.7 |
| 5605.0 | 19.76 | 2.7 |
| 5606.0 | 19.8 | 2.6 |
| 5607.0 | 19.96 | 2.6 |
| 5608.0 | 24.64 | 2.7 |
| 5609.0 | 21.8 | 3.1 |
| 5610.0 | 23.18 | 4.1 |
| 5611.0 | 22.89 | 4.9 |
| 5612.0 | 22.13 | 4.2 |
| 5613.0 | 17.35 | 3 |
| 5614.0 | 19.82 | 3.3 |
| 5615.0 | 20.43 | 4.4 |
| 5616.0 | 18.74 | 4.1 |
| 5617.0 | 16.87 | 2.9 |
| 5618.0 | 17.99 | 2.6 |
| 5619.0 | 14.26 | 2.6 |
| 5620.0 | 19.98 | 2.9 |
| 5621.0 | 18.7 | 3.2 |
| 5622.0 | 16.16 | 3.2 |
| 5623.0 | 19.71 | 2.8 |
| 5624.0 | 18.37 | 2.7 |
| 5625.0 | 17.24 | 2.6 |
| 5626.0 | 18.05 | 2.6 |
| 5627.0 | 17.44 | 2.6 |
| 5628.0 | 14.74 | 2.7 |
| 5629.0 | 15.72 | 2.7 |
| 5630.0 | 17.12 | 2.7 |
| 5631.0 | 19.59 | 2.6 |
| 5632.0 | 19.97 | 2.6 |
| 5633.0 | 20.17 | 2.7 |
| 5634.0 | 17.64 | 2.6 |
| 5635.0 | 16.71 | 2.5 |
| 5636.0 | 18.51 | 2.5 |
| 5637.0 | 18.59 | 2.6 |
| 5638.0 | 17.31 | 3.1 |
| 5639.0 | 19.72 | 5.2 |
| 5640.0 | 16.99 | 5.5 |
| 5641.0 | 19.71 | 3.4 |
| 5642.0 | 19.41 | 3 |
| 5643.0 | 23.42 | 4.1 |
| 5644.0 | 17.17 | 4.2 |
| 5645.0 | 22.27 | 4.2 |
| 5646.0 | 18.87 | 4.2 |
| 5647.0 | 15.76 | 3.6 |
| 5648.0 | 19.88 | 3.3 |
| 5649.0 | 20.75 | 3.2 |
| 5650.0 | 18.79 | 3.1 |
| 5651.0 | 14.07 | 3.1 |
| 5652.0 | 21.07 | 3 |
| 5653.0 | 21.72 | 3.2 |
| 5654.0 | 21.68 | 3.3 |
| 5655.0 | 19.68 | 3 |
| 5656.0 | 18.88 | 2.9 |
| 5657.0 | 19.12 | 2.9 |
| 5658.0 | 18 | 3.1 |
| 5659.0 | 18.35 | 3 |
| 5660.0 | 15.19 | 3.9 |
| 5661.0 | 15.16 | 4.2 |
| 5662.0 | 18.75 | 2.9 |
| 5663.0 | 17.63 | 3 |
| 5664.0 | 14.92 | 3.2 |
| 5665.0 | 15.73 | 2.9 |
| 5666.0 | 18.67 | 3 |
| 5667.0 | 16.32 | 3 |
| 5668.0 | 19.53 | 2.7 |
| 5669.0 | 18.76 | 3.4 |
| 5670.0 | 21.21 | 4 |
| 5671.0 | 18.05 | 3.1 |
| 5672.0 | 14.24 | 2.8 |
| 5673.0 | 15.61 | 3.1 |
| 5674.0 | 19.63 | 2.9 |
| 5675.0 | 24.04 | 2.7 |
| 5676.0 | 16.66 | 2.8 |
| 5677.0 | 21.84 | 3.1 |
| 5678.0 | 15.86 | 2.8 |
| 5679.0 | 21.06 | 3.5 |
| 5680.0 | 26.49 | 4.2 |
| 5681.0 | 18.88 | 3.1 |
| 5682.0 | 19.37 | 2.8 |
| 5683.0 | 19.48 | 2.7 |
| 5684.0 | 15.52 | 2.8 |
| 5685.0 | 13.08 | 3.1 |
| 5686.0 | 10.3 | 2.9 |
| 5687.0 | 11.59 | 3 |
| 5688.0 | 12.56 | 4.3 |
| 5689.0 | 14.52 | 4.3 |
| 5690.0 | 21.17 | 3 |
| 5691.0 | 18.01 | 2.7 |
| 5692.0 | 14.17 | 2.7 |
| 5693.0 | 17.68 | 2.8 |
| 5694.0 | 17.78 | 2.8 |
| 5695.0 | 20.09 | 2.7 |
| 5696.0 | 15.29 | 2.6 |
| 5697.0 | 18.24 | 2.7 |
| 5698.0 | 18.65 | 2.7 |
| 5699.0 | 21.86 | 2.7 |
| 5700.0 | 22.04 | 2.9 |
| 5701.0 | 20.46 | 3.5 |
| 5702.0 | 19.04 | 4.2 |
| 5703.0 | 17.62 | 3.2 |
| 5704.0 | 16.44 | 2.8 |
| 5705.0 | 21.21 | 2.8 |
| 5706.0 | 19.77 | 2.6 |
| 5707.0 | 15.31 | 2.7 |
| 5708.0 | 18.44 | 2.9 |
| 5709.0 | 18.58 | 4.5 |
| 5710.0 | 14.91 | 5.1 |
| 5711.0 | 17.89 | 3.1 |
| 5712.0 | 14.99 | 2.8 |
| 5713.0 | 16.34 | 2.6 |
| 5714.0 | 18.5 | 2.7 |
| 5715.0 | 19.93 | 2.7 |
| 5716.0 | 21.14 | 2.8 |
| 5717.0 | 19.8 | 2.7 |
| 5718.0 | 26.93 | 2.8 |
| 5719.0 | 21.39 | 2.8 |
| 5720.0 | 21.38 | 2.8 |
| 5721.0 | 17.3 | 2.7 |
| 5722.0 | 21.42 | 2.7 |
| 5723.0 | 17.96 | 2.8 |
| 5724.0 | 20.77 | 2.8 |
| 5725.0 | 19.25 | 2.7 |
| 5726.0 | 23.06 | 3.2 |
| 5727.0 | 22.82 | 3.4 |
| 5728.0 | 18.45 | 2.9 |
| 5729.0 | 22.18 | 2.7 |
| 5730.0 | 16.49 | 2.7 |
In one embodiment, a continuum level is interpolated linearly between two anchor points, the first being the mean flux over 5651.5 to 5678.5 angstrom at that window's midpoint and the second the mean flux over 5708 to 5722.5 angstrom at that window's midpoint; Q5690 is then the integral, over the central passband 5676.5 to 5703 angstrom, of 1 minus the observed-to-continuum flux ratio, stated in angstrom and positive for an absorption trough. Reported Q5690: 1.3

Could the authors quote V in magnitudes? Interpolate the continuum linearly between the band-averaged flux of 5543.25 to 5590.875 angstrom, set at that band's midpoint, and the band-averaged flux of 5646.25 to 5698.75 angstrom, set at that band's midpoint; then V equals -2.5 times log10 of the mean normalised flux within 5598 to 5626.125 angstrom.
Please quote -0.052 mag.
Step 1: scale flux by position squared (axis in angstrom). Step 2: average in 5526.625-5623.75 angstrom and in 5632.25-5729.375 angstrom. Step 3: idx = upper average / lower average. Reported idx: 1.0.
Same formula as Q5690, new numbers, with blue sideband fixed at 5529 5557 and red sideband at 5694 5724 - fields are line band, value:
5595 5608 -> 0.15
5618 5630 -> 1.03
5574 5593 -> 2.12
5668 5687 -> 0.84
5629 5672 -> 1.10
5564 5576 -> 0.17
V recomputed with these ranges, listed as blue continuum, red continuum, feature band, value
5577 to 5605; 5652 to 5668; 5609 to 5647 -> -0.06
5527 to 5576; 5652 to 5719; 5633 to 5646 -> -0.03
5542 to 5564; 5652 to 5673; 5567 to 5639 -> 0.04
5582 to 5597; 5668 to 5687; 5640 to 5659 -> -0.09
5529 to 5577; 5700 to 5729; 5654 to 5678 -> 0.07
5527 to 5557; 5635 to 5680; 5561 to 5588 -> 0.05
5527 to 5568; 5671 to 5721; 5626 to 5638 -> 0.05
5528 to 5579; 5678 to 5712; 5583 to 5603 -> 0.08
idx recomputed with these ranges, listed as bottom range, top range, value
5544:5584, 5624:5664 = 1.02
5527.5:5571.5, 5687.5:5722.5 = 1.04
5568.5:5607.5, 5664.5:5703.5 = 1.06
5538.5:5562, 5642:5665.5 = 1.01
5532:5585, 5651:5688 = 1.01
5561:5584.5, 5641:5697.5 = 1.04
